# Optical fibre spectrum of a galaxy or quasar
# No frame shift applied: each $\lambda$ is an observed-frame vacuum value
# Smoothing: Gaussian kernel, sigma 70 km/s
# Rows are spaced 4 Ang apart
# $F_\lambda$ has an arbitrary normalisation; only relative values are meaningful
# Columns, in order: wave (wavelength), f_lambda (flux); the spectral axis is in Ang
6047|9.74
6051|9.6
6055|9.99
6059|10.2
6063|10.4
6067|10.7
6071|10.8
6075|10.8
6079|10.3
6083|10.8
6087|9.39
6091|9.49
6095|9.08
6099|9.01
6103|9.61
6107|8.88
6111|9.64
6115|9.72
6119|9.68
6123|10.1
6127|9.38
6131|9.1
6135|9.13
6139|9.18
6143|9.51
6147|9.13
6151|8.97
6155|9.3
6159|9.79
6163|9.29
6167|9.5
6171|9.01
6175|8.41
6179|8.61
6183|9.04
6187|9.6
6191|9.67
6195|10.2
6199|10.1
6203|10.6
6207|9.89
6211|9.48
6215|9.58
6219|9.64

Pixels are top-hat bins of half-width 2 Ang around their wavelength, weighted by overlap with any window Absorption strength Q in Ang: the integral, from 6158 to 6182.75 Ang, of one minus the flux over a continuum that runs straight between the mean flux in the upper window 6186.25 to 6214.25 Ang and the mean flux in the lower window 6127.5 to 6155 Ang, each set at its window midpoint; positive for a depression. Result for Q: 1.25 Ang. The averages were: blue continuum 9.19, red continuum 9.93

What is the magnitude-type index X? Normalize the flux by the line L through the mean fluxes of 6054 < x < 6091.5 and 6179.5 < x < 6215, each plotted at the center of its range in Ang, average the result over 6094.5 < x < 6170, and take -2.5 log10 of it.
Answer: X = 0.08 mag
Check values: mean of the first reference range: 10.3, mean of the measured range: 9.37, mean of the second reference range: 9.76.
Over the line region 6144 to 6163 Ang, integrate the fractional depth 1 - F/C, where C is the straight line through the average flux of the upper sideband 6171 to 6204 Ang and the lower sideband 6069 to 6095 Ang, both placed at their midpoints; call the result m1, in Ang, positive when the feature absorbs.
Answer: 0.8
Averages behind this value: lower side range 10.2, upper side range 9.46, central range 9.31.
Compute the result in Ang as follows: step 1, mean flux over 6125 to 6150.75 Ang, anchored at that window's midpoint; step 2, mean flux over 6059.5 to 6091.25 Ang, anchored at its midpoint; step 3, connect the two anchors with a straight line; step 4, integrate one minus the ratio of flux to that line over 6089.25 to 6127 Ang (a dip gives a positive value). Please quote 1.2 Ang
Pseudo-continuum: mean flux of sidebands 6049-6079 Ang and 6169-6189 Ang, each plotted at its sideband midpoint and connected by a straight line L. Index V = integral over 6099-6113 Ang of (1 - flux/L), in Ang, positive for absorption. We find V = 0.73 Ang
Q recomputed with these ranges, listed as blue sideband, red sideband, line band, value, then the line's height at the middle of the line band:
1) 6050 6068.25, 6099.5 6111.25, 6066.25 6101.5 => -1.1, 9.71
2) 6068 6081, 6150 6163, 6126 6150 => 1.1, 9.66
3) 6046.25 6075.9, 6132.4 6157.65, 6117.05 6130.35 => -0.2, 9.49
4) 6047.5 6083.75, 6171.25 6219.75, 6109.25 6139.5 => 1.5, 9.99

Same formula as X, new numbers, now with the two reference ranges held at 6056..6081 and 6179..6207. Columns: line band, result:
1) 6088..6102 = 0.12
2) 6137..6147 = 0.09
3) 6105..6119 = 0.09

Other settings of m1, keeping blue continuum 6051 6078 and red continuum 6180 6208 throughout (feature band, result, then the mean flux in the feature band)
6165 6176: 1.00 Ang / 9.02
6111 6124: 0.50 Ang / 9.78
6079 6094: 0.61 Ang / 9.89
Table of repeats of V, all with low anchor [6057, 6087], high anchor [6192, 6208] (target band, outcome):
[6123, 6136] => 1.3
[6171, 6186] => 2.1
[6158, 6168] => 0.7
